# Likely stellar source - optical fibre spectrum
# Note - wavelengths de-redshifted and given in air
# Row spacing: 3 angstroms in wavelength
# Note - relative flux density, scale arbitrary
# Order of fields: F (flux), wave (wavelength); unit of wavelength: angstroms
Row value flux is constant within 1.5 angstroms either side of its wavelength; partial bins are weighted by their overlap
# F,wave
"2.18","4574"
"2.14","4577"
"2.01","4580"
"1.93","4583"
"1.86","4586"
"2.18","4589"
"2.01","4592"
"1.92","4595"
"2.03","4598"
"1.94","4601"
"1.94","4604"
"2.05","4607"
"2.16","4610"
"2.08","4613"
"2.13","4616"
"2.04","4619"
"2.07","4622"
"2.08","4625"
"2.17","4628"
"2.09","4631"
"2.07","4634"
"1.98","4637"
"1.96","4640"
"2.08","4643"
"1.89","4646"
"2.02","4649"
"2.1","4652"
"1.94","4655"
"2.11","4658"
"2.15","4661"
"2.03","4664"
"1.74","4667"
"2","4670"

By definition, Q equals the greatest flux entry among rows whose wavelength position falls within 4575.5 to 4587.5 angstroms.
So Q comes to 2.14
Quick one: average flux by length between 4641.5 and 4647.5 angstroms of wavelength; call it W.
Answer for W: 1.99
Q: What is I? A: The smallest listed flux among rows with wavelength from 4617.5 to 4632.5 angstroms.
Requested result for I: 2.04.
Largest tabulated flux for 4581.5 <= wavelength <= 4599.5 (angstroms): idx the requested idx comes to 2.18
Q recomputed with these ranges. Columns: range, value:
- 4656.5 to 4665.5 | 2.15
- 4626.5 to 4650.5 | 2.17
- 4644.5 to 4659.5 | 2.11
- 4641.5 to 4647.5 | 2.08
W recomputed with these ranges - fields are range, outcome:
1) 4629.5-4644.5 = 2.04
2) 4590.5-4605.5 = 1.97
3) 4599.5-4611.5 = 2.02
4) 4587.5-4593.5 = 2.1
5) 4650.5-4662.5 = 2.07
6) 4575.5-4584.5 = 2.03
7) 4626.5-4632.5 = 2.13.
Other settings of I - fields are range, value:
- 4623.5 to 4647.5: 1.89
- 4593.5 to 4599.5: 1.92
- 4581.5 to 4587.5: 1.86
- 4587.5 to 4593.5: 2.01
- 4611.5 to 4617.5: 2.08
